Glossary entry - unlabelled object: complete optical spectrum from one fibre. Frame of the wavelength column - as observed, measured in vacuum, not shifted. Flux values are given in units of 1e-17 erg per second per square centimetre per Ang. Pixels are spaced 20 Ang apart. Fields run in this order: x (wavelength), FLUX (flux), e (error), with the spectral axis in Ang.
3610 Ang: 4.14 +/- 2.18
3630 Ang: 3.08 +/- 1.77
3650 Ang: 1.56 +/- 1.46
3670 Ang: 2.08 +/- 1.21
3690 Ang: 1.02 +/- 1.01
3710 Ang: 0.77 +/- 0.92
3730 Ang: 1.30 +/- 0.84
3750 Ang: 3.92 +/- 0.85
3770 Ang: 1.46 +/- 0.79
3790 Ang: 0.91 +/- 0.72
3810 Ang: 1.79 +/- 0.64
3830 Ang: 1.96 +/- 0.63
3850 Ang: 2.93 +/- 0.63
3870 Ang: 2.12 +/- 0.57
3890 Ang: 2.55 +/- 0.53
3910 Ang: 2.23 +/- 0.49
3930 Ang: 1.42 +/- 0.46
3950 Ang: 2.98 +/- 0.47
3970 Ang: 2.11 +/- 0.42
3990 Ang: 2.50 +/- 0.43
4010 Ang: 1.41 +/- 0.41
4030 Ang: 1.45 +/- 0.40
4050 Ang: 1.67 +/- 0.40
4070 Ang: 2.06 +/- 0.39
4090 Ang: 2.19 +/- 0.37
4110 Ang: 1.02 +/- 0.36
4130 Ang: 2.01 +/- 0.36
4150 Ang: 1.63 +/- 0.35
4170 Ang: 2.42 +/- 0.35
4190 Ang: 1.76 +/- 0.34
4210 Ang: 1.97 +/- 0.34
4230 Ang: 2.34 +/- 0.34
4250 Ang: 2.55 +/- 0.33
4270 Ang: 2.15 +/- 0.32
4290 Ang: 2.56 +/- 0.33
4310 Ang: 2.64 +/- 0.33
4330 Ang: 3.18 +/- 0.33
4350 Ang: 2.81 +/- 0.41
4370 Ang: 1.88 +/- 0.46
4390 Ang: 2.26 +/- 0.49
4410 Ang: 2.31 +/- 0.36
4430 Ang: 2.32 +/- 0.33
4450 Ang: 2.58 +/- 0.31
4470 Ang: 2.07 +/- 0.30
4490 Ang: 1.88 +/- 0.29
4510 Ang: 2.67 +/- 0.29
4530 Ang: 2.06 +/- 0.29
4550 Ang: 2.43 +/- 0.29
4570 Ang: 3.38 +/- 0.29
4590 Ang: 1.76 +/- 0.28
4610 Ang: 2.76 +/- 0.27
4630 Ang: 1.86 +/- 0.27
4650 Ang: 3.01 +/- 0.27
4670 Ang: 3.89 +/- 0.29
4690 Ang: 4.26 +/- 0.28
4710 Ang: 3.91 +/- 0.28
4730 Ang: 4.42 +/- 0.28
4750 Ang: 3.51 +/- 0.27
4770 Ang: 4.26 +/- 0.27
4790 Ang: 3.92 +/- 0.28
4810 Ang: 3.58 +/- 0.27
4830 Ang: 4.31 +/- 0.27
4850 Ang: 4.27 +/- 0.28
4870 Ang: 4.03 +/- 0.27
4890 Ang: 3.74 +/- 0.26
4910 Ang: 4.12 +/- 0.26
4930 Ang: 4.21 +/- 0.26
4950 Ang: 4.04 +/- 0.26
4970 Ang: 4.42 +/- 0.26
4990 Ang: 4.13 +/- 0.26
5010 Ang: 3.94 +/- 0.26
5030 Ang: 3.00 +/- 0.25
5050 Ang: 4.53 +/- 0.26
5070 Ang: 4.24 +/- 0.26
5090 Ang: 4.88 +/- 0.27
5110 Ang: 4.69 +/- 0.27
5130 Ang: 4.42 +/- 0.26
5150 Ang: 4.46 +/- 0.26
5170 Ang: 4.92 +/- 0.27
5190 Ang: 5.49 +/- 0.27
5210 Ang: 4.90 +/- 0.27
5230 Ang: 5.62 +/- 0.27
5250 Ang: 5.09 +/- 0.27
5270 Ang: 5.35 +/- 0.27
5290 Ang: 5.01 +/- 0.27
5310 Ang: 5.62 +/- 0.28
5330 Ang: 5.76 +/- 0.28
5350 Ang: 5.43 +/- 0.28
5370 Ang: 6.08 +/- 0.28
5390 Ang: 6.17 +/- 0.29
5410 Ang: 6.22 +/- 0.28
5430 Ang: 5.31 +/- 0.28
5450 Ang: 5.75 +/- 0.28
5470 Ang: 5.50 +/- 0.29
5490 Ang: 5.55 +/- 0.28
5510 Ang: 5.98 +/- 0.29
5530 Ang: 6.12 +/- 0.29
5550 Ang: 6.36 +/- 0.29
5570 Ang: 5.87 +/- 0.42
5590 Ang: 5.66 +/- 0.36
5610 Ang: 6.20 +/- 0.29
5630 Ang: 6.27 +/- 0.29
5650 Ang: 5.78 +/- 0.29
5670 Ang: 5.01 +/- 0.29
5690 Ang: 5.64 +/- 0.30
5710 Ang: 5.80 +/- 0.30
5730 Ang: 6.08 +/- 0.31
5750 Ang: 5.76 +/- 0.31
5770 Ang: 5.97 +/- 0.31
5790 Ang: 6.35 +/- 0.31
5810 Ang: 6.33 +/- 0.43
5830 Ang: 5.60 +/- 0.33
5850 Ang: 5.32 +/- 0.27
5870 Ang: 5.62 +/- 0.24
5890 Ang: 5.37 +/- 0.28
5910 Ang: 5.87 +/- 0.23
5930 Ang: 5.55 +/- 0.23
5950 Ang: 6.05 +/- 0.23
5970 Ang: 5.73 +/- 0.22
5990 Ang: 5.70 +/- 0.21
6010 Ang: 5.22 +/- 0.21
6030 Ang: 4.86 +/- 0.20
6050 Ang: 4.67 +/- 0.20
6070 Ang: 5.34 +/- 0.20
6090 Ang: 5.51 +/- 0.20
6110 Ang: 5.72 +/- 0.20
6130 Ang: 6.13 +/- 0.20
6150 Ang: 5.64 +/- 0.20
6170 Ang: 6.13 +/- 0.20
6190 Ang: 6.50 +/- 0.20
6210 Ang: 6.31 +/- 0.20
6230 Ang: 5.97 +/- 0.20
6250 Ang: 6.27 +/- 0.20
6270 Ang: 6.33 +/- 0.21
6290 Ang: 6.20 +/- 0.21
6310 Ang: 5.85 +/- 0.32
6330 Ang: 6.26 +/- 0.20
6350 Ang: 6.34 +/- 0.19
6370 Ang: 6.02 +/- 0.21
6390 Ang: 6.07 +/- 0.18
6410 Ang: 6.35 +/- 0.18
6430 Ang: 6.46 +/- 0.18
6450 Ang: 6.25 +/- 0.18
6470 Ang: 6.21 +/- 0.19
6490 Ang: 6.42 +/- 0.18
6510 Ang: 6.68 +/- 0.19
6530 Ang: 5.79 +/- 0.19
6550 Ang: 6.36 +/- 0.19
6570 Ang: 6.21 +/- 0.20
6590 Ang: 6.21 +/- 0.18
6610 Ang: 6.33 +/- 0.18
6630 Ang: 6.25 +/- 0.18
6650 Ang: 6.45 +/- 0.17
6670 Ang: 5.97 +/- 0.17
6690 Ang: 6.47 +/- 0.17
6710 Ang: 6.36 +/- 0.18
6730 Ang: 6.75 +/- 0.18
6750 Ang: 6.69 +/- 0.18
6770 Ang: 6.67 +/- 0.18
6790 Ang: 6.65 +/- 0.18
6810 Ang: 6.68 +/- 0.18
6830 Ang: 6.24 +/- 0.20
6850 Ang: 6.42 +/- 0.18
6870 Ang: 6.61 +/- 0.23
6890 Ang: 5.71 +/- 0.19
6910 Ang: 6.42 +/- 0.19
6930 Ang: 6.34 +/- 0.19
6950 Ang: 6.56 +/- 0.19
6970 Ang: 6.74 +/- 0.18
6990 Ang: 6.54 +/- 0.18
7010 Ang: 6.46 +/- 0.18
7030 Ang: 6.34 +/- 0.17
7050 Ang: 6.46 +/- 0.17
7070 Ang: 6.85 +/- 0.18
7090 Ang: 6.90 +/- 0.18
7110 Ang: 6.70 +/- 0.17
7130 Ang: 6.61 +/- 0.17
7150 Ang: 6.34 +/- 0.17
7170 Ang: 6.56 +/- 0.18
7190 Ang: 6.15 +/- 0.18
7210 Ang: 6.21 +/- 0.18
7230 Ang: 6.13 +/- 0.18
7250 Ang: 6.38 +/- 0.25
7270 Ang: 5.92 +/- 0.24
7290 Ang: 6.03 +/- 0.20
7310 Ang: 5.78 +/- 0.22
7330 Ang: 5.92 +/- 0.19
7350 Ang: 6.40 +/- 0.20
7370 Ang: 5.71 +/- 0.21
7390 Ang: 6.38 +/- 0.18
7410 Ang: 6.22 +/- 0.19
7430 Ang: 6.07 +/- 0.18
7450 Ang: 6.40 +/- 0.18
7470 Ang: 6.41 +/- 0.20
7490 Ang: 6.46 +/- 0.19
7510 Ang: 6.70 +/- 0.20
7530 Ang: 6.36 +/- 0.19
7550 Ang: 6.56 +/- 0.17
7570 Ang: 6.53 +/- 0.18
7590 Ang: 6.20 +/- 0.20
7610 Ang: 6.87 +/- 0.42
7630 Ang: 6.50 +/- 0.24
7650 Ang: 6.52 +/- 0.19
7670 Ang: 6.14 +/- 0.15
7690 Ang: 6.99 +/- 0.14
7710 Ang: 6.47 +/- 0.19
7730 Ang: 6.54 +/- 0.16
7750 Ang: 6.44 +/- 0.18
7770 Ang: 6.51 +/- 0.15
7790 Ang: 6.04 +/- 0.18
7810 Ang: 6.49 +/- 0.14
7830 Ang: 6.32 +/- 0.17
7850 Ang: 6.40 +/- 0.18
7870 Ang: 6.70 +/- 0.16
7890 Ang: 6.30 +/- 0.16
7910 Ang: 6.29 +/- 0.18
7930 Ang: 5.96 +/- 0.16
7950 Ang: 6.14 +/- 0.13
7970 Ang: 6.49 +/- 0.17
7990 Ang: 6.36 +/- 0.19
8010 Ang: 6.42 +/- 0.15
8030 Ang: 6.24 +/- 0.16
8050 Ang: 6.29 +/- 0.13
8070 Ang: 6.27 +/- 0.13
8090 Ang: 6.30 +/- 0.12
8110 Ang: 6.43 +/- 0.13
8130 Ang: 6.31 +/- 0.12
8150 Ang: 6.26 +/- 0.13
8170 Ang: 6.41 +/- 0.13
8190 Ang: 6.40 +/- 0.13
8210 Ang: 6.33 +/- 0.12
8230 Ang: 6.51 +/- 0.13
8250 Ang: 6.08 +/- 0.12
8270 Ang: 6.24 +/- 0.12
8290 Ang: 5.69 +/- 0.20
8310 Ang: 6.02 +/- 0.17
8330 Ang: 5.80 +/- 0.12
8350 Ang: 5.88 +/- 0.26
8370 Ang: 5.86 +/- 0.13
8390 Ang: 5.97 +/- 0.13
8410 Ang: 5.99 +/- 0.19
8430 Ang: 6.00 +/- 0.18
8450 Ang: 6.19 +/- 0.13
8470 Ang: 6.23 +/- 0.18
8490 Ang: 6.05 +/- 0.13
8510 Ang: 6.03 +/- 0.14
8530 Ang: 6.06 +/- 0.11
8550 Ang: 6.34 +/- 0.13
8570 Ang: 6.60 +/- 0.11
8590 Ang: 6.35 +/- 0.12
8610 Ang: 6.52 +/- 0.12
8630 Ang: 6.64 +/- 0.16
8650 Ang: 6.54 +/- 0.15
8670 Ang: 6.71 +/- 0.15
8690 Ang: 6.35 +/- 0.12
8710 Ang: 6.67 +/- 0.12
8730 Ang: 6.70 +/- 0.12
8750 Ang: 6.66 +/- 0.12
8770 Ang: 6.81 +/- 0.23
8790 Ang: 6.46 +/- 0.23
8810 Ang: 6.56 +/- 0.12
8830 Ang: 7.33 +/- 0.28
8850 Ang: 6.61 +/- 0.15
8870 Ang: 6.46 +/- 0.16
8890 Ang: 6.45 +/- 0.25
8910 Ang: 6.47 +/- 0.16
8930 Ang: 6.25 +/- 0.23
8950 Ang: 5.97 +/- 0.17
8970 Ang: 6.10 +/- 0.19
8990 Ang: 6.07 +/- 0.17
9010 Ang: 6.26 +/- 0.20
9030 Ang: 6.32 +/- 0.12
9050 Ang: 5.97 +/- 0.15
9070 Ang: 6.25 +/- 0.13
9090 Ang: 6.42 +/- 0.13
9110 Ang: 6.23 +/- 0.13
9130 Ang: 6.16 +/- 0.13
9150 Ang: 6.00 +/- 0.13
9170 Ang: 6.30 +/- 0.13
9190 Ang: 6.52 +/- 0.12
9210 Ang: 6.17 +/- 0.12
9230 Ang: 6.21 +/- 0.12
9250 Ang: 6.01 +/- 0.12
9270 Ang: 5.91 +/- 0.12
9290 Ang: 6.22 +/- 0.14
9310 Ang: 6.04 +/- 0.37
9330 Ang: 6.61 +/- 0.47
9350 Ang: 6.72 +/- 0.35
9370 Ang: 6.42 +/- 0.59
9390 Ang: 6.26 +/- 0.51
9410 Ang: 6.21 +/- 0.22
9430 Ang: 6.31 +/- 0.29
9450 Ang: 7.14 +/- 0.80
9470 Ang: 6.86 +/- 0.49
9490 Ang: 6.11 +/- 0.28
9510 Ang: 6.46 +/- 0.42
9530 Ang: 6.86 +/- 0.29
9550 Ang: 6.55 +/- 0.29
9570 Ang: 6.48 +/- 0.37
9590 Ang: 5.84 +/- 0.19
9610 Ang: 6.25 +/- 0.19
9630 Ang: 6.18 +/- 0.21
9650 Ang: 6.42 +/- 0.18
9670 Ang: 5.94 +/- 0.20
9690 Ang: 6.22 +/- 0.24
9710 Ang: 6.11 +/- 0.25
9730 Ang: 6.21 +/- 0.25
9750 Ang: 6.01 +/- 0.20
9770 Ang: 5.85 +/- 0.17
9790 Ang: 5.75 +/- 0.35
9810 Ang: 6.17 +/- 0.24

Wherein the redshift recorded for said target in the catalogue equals 0.17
